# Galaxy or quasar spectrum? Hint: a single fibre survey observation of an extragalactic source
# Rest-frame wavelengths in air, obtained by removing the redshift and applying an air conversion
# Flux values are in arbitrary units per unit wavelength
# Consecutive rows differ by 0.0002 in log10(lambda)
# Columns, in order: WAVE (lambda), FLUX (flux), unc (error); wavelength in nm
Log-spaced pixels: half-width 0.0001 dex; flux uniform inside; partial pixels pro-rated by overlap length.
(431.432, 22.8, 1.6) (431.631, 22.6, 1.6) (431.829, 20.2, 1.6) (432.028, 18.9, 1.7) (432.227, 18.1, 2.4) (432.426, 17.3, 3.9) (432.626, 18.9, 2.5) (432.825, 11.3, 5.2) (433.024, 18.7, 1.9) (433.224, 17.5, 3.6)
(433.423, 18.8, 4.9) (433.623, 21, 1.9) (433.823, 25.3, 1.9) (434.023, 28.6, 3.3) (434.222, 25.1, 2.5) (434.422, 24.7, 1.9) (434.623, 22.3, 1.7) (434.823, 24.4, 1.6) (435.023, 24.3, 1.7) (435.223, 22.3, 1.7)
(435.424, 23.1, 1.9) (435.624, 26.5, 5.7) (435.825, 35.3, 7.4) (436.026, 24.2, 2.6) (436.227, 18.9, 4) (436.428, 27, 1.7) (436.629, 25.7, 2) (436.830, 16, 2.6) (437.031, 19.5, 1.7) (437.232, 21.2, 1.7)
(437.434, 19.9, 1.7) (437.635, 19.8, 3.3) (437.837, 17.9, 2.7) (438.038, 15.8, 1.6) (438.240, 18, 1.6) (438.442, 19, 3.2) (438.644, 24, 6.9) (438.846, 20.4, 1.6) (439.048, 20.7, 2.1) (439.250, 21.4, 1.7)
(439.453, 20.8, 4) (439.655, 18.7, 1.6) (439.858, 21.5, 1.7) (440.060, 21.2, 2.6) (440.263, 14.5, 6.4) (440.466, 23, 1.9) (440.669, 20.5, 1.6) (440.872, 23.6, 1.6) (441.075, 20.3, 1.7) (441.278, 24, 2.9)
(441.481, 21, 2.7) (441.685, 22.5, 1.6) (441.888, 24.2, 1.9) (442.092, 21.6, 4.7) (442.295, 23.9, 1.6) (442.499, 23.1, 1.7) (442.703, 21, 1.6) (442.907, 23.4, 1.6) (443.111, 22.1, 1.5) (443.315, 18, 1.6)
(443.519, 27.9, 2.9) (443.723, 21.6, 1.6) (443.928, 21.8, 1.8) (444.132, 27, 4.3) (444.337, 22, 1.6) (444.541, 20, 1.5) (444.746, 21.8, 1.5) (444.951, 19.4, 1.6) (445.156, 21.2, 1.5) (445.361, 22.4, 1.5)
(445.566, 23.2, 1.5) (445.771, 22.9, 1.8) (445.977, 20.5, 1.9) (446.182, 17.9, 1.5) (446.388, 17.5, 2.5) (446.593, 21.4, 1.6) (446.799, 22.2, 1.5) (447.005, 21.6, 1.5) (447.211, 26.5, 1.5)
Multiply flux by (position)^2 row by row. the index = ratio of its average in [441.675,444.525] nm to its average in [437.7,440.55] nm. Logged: 1.2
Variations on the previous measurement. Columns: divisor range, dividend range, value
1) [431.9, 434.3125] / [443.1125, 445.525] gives 1.17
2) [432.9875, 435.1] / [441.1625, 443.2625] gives 1.02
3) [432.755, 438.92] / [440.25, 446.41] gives 1.04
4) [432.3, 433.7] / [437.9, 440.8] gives 1.17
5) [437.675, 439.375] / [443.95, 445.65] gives 1.16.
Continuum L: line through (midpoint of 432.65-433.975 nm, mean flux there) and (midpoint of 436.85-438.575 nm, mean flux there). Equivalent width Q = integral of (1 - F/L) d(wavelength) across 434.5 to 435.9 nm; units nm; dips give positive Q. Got -0.46 nm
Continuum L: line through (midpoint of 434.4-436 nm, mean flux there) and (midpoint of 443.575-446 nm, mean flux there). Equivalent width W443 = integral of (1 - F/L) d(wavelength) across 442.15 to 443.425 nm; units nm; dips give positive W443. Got 0.049 nm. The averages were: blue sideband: 25.3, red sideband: 22.1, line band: 22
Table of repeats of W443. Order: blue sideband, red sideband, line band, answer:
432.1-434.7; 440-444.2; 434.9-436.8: -0.352 nm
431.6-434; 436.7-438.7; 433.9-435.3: -0.392 nm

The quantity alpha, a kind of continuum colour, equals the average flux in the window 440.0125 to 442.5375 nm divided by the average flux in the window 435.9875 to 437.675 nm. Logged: 1.02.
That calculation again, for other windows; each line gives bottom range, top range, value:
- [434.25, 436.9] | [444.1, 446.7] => 0.87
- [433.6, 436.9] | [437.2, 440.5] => 0.81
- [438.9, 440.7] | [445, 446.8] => 1.03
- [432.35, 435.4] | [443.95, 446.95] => 1.00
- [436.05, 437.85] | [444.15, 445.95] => 1.04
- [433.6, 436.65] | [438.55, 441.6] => 0.84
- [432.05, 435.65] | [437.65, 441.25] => 0.94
